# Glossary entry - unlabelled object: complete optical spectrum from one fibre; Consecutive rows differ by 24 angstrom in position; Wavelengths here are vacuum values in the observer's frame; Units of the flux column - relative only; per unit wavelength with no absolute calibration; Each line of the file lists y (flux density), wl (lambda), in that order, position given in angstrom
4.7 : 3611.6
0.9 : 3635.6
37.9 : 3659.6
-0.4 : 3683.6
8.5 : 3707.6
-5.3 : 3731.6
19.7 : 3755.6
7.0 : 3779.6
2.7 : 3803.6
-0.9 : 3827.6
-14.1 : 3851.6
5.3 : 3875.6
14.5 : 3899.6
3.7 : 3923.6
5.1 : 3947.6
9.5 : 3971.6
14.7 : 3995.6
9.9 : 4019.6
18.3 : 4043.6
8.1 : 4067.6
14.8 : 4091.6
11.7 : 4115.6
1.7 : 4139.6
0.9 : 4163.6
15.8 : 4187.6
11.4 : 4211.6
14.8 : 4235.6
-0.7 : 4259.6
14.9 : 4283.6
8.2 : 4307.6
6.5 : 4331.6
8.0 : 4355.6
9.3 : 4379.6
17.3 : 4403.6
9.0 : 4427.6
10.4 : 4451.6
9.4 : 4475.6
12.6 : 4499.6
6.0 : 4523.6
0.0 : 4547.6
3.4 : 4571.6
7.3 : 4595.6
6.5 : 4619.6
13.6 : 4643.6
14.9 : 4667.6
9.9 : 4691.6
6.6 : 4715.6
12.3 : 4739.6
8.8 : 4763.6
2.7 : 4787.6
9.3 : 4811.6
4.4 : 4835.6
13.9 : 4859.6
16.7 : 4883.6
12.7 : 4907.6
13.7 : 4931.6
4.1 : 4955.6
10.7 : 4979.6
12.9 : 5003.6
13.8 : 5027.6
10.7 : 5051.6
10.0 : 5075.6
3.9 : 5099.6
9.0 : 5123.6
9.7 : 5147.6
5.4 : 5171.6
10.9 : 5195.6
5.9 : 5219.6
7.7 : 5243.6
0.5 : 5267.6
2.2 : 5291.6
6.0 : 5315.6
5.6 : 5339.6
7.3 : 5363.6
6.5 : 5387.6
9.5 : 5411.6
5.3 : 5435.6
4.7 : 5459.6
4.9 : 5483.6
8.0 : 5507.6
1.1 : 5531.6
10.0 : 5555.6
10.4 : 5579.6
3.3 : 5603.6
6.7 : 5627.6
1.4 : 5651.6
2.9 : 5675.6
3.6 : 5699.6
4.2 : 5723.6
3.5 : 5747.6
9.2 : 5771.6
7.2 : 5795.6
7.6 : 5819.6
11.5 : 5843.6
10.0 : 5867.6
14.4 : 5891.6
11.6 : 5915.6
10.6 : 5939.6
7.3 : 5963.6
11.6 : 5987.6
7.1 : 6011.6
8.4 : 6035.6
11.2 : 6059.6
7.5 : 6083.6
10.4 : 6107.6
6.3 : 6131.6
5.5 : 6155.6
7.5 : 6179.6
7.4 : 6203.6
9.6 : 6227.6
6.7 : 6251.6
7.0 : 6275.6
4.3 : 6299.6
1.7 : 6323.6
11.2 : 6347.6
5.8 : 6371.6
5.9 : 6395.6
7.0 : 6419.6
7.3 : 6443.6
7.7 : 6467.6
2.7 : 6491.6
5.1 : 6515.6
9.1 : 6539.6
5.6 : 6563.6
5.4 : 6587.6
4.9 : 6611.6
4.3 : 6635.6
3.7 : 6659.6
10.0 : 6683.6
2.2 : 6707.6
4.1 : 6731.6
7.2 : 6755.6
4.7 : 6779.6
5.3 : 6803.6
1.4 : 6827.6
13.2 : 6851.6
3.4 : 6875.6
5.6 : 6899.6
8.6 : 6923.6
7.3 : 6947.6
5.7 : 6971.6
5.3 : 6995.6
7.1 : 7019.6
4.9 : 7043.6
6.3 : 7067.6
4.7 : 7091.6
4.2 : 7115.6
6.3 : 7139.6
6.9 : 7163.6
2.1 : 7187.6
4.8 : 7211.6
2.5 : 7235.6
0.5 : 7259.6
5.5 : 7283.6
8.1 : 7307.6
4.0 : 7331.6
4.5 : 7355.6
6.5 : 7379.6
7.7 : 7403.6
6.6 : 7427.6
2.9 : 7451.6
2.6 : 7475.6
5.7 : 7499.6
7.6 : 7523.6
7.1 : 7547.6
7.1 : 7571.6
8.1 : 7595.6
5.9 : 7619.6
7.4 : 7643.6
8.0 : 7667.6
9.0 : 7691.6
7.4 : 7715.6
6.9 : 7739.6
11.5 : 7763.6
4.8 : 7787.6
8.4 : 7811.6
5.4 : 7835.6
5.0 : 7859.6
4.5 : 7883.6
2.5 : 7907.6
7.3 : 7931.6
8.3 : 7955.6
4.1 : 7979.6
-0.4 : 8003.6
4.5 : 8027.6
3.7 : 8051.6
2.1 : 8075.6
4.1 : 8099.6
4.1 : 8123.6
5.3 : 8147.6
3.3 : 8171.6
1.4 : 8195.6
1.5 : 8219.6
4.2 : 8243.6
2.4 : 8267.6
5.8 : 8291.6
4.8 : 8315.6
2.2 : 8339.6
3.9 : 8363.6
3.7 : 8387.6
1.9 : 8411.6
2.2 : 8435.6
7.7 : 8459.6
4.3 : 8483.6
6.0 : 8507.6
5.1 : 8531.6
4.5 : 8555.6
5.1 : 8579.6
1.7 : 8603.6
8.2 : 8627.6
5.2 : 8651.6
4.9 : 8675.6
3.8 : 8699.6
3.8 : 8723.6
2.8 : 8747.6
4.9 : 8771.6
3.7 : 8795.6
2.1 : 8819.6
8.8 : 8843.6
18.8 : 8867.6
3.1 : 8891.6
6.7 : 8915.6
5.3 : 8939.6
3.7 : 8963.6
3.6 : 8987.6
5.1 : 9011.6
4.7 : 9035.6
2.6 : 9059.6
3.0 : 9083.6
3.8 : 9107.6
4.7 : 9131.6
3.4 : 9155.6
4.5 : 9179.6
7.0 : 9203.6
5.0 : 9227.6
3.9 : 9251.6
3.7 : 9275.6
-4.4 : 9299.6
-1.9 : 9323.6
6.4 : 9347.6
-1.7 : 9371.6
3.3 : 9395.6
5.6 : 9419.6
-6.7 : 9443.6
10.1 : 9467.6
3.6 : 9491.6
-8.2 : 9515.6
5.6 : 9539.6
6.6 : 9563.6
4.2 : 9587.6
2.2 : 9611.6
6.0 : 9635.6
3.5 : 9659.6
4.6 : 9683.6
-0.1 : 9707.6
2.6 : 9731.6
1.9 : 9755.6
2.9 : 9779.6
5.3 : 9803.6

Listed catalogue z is 1.376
